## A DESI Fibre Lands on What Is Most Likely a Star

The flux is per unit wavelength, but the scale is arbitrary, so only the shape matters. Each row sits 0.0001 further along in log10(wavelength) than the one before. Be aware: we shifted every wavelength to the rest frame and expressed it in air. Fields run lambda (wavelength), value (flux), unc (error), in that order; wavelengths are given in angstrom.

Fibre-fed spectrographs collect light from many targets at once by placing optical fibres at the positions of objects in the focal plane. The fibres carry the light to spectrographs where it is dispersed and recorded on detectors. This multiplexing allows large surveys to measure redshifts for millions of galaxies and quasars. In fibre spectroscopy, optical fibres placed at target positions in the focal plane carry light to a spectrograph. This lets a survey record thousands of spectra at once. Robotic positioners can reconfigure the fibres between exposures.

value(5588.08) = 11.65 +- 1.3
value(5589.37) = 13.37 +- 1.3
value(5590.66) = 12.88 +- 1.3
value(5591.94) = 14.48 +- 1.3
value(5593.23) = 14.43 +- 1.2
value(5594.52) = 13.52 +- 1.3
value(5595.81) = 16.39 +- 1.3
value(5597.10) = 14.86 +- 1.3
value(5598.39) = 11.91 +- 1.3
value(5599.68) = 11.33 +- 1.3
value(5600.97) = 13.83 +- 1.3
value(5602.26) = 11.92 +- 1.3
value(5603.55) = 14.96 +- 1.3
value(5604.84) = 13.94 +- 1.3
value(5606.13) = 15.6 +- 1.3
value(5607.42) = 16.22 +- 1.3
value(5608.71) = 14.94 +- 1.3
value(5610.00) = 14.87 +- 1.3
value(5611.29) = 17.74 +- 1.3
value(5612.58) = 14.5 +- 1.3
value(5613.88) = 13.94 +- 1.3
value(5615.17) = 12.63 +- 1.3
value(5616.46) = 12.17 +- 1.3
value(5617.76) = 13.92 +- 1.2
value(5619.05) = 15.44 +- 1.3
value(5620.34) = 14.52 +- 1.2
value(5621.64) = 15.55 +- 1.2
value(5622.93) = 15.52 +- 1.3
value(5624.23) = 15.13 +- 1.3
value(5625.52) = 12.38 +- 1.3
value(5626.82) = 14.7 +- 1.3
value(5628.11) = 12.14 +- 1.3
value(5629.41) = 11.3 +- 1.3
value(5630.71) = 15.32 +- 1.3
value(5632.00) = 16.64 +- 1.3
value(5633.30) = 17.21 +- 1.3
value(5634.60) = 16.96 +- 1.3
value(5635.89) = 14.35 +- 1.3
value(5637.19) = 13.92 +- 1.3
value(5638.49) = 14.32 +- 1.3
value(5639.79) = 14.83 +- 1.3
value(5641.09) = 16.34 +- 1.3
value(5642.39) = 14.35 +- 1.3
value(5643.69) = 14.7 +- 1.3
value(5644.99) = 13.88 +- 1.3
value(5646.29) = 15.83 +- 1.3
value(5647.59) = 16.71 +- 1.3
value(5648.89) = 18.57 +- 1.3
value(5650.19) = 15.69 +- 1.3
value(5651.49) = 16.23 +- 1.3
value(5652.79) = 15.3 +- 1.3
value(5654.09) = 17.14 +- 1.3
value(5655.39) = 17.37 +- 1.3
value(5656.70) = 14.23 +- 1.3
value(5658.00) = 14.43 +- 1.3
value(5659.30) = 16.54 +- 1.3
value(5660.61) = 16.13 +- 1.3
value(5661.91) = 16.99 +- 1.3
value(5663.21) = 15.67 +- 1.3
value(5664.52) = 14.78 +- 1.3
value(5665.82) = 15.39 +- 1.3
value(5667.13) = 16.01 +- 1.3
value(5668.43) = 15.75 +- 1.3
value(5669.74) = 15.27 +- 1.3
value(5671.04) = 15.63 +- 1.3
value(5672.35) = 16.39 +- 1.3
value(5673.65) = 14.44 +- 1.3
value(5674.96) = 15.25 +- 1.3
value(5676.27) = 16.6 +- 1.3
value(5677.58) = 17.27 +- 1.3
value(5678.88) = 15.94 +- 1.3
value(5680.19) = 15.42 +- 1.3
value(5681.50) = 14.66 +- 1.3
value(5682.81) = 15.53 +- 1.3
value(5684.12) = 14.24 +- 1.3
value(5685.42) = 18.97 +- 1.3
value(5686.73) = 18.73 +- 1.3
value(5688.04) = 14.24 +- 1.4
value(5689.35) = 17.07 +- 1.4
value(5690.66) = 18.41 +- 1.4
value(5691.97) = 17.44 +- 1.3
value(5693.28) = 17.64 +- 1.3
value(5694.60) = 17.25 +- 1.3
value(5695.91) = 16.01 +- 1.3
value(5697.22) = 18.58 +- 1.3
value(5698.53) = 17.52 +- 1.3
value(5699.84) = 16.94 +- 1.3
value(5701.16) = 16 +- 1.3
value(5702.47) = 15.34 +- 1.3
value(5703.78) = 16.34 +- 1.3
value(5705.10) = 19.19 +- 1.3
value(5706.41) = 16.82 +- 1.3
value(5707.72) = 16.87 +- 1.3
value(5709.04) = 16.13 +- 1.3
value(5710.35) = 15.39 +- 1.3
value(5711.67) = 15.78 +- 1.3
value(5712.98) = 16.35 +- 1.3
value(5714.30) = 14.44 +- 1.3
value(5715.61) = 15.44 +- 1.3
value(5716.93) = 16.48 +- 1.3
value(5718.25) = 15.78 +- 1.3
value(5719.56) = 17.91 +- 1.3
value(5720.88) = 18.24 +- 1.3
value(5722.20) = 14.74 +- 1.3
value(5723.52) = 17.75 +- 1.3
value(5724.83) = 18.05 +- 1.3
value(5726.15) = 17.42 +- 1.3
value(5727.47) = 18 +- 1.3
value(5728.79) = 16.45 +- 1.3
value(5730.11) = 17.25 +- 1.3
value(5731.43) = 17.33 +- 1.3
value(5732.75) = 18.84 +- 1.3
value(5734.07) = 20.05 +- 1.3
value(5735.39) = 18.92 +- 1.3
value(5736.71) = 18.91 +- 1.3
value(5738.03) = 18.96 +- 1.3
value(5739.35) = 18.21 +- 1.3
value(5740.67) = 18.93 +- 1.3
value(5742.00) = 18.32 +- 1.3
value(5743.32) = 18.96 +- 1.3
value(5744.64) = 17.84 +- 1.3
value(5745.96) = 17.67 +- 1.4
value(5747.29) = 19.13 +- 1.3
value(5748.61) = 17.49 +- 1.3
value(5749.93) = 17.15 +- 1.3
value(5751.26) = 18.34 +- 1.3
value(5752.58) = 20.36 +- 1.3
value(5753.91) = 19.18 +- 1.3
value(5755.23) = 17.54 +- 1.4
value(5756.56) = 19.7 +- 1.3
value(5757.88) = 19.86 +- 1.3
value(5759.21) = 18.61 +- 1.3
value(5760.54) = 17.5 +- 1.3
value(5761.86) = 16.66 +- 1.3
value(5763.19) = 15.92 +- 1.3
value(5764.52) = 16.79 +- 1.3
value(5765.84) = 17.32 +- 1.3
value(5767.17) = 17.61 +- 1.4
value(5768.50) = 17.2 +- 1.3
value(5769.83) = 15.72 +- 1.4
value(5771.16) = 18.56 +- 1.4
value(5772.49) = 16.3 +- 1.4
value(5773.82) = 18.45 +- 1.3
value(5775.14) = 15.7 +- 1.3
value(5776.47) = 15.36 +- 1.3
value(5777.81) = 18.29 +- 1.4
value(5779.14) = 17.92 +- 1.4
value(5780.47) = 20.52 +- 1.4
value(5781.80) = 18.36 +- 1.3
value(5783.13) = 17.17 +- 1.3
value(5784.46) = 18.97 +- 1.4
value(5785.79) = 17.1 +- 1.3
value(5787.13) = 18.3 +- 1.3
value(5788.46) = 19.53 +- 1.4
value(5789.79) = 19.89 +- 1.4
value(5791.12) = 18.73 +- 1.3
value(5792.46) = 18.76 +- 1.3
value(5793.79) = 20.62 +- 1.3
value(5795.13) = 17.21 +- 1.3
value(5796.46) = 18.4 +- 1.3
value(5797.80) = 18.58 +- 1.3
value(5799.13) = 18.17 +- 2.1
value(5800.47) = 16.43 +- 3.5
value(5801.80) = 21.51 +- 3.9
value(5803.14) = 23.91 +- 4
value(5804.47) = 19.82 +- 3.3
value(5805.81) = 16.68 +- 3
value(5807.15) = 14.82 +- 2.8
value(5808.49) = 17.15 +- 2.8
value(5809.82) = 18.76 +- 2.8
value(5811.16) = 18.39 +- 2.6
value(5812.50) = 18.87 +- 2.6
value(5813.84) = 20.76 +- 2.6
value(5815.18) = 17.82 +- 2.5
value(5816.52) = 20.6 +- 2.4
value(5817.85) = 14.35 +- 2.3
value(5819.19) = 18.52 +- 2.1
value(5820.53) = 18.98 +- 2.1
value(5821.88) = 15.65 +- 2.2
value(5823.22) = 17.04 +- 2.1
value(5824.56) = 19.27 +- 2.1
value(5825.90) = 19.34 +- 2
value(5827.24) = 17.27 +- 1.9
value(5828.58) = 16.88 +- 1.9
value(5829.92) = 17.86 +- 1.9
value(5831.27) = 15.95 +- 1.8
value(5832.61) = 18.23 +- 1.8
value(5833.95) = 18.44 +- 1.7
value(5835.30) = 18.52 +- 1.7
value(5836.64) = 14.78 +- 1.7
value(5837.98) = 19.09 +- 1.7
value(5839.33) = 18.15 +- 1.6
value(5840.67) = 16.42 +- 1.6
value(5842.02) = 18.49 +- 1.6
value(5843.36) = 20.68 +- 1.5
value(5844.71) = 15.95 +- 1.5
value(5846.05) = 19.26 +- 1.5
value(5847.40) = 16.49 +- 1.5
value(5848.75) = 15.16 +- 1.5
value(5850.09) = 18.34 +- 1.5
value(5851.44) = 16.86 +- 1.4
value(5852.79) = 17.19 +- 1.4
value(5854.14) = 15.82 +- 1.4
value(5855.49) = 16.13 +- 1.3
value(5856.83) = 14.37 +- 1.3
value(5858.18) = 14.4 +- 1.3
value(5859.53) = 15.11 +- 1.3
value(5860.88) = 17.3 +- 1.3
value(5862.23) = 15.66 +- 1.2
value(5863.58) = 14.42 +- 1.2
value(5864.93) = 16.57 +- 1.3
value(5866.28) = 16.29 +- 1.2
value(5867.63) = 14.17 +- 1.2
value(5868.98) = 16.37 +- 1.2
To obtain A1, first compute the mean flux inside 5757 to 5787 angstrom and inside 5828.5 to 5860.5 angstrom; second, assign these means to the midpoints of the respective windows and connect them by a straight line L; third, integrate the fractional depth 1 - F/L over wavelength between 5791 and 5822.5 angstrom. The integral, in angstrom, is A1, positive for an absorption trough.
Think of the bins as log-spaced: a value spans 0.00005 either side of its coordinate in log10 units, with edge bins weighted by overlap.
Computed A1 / -2.1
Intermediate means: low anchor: 17.6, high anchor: 17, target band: 18.5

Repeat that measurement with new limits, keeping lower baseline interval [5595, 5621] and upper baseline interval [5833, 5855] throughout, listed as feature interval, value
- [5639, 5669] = -1.75 angstrom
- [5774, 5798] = -2.32 angstrom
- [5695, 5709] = -1.24 angstrom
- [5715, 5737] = -2.23 angstrom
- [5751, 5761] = -1.63 angstrom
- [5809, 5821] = -1.02 angstrom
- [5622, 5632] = 0.35 angstrom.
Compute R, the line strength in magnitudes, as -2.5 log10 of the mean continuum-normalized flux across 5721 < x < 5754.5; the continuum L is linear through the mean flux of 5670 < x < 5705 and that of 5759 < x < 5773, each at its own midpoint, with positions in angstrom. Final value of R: -0.08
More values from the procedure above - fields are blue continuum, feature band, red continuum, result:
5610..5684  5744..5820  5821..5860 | -0.100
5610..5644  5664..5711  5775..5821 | -0.026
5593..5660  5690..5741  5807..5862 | -0.084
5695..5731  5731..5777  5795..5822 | -0.034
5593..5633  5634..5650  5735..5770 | -0.022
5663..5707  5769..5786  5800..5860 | -0.024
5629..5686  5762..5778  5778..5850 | 0.039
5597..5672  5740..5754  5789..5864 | -0.115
